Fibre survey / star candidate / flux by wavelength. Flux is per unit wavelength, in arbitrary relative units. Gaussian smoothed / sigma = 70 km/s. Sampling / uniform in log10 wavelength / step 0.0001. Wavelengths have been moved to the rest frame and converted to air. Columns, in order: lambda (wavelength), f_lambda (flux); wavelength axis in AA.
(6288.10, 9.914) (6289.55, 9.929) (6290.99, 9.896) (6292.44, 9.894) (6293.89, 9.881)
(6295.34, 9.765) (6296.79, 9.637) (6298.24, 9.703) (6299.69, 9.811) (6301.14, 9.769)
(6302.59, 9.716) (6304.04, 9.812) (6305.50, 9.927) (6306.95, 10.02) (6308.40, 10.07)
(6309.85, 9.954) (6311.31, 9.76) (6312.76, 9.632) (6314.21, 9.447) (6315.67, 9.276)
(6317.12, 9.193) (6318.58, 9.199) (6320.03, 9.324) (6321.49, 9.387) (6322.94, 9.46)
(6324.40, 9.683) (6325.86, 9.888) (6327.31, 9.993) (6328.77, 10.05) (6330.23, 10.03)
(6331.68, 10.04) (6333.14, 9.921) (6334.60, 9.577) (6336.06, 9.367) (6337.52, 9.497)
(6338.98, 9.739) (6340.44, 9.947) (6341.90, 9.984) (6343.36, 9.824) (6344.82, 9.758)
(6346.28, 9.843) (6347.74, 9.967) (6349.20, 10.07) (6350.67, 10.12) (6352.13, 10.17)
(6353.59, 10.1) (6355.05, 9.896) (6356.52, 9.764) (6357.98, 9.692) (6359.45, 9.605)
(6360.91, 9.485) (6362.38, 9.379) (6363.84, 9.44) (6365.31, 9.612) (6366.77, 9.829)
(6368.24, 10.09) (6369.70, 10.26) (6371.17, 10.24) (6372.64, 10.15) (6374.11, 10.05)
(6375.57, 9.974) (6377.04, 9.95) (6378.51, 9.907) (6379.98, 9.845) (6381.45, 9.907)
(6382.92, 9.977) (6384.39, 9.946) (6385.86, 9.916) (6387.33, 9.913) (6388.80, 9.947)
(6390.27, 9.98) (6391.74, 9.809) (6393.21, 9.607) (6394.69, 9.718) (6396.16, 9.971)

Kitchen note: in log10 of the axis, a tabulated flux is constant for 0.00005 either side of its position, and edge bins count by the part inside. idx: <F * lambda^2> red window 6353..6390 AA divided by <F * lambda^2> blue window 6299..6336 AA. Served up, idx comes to 1.0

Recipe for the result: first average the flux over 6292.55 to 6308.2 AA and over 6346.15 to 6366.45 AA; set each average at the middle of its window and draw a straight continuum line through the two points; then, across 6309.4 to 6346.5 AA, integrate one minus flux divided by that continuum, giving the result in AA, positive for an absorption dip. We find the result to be 0.5 AA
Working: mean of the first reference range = 9.82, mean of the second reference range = 9.8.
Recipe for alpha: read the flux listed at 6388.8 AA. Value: 9.947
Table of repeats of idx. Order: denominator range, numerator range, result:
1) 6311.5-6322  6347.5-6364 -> 1.06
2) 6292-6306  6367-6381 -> 1.05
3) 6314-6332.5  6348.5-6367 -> 1.03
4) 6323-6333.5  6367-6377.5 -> 1.03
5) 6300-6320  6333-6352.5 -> 1.03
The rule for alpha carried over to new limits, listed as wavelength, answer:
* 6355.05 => 9.896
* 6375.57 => 9.974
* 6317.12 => 9.193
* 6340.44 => 9.947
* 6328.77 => 10.05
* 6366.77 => 9.829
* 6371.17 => 10.24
